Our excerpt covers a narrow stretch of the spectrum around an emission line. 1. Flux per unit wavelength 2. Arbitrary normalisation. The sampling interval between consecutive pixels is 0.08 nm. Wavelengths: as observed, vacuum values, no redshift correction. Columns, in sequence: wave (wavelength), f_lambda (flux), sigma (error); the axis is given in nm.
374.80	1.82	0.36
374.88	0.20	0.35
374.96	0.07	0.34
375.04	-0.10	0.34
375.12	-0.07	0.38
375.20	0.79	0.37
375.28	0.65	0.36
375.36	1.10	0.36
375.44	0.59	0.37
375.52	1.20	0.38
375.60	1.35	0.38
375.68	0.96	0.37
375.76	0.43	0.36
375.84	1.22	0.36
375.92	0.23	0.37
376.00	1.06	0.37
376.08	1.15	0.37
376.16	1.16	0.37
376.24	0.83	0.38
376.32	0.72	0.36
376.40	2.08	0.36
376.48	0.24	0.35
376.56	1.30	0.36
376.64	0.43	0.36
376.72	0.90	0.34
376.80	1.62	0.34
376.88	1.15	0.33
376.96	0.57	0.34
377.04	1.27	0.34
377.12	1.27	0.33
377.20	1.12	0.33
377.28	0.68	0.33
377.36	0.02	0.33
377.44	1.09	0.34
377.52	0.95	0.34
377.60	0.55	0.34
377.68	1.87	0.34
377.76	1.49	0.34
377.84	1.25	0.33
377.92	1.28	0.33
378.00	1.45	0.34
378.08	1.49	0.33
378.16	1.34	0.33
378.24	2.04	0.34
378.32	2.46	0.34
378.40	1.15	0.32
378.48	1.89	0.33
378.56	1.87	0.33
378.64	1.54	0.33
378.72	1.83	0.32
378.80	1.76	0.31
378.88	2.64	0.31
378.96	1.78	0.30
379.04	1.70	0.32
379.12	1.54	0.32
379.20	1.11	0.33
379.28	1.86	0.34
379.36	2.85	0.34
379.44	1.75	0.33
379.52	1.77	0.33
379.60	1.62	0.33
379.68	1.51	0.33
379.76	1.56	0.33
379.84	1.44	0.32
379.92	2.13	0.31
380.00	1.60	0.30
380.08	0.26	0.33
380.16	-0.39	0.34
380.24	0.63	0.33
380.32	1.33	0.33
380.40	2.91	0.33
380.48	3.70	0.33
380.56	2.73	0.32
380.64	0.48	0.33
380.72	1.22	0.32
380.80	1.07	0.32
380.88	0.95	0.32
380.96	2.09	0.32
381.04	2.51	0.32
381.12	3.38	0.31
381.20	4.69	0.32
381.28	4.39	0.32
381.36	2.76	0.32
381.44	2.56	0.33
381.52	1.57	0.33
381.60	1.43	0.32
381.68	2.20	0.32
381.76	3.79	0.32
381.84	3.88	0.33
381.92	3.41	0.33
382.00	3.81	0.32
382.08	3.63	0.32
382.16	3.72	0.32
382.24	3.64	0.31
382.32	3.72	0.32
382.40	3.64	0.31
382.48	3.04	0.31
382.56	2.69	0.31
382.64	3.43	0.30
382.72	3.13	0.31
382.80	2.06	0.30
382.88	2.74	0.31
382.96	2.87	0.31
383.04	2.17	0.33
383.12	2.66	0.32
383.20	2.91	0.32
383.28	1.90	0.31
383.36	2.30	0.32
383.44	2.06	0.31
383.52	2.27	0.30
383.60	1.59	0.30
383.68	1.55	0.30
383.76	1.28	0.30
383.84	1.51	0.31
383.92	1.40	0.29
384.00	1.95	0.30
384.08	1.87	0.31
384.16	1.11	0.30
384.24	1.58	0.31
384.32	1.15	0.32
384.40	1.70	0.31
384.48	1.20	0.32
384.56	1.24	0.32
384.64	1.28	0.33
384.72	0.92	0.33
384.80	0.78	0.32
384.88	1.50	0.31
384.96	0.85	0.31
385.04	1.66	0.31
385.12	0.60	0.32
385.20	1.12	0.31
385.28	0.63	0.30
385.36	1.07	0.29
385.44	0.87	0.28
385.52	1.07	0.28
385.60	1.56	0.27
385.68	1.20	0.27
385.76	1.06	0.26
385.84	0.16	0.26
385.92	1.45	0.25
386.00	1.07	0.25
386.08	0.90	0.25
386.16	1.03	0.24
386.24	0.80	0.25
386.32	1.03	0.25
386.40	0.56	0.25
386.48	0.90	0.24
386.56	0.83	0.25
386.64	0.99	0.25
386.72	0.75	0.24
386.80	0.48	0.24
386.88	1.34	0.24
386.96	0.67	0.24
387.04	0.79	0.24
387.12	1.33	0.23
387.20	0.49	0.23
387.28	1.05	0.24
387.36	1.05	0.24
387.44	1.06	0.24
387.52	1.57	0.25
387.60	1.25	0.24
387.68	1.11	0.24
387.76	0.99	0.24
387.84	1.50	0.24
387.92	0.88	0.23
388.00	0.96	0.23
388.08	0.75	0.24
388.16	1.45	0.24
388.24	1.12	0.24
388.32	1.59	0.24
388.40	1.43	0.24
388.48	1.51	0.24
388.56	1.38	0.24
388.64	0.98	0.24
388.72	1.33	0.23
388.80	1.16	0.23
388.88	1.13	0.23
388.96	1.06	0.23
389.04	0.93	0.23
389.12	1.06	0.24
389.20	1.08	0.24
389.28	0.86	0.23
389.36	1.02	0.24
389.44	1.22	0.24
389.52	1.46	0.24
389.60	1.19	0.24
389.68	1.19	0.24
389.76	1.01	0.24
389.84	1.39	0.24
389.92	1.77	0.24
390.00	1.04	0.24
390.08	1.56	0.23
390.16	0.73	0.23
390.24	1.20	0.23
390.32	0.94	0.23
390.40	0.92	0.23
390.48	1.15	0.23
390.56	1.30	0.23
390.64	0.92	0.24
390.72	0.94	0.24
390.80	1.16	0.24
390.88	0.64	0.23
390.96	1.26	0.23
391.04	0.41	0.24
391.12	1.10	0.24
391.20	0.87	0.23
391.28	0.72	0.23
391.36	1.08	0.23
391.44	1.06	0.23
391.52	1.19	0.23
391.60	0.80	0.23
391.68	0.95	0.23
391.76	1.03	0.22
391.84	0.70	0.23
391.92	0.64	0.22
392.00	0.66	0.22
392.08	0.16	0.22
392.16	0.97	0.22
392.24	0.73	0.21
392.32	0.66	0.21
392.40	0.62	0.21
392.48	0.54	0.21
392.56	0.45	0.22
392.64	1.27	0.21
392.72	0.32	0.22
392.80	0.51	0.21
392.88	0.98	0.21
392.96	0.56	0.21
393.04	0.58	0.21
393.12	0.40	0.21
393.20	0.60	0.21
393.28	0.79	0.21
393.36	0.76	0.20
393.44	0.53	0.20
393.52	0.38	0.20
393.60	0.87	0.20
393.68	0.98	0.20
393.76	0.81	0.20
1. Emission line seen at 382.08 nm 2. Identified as Ly-alpha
